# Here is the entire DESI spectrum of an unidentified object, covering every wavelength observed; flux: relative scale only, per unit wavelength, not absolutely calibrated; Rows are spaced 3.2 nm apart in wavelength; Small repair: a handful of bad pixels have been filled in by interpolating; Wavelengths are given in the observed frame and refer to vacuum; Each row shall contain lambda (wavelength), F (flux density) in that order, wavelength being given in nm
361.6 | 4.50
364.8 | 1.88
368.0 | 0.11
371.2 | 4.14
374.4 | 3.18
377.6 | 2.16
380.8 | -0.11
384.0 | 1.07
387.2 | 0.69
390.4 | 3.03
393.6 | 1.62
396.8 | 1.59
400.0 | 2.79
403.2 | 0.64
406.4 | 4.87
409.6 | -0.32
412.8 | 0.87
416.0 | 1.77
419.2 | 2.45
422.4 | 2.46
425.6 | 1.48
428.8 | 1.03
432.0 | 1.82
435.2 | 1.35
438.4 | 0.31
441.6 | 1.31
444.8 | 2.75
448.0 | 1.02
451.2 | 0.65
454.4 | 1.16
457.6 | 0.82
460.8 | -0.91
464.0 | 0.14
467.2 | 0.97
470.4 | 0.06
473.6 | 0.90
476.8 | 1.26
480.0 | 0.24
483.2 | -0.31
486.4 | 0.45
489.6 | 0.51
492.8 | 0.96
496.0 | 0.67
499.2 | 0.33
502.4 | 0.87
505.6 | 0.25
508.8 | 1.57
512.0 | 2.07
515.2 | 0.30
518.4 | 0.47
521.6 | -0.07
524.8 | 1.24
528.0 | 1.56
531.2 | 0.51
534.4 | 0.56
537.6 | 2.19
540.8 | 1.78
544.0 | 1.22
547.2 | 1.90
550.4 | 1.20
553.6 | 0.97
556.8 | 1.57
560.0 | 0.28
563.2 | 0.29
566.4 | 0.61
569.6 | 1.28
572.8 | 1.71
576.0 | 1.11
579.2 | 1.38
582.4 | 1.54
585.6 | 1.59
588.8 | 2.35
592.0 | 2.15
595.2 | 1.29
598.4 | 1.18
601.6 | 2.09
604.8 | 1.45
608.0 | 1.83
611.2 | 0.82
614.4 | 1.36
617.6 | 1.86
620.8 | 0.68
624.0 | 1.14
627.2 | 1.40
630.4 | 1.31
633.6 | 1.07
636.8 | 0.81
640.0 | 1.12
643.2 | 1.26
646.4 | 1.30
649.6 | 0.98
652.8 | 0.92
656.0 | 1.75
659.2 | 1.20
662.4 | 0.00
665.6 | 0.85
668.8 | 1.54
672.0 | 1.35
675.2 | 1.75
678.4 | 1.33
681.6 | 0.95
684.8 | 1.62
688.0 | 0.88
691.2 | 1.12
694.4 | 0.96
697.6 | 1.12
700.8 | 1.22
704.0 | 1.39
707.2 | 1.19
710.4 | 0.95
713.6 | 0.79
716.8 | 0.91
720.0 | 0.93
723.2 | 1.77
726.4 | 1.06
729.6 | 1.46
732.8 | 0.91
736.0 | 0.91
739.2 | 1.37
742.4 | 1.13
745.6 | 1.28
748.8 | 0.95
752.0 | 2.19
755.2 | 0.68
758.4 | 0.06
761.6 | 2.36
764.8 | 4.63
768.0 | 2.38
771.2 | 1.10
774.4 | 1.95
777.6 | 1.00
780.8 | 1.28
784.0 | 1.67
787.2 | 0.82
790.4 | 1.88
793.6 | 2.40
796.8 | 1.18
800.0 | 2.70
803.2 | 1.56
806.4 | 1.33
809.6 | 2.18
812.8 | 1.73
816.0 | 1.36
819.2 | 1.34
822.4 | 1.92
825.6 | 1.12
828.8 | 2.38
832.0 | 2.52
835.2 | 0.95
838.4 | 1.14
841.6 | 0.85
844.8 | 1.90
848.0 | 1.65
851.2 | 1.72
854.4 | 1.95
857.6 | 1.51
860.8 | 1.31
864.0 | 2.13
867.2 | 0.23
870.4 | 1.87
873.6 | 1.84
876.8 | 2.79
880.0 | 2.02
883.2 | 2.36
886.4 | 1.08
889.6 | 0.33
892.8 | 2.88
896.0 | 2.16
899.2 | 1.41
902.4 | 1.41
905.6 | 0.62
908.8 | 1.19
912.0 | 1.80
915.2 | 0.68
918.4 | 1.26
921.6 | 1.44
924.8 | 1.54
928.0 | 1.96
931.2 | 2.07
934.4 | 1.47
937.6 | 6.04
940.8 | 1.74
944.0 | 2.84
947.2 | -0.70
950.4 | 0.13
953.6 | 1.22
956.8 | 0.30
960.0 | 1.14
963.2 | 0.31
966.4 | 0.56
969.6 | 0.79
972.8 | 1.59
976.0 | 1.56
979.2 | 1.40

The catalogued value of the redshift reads 1.055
